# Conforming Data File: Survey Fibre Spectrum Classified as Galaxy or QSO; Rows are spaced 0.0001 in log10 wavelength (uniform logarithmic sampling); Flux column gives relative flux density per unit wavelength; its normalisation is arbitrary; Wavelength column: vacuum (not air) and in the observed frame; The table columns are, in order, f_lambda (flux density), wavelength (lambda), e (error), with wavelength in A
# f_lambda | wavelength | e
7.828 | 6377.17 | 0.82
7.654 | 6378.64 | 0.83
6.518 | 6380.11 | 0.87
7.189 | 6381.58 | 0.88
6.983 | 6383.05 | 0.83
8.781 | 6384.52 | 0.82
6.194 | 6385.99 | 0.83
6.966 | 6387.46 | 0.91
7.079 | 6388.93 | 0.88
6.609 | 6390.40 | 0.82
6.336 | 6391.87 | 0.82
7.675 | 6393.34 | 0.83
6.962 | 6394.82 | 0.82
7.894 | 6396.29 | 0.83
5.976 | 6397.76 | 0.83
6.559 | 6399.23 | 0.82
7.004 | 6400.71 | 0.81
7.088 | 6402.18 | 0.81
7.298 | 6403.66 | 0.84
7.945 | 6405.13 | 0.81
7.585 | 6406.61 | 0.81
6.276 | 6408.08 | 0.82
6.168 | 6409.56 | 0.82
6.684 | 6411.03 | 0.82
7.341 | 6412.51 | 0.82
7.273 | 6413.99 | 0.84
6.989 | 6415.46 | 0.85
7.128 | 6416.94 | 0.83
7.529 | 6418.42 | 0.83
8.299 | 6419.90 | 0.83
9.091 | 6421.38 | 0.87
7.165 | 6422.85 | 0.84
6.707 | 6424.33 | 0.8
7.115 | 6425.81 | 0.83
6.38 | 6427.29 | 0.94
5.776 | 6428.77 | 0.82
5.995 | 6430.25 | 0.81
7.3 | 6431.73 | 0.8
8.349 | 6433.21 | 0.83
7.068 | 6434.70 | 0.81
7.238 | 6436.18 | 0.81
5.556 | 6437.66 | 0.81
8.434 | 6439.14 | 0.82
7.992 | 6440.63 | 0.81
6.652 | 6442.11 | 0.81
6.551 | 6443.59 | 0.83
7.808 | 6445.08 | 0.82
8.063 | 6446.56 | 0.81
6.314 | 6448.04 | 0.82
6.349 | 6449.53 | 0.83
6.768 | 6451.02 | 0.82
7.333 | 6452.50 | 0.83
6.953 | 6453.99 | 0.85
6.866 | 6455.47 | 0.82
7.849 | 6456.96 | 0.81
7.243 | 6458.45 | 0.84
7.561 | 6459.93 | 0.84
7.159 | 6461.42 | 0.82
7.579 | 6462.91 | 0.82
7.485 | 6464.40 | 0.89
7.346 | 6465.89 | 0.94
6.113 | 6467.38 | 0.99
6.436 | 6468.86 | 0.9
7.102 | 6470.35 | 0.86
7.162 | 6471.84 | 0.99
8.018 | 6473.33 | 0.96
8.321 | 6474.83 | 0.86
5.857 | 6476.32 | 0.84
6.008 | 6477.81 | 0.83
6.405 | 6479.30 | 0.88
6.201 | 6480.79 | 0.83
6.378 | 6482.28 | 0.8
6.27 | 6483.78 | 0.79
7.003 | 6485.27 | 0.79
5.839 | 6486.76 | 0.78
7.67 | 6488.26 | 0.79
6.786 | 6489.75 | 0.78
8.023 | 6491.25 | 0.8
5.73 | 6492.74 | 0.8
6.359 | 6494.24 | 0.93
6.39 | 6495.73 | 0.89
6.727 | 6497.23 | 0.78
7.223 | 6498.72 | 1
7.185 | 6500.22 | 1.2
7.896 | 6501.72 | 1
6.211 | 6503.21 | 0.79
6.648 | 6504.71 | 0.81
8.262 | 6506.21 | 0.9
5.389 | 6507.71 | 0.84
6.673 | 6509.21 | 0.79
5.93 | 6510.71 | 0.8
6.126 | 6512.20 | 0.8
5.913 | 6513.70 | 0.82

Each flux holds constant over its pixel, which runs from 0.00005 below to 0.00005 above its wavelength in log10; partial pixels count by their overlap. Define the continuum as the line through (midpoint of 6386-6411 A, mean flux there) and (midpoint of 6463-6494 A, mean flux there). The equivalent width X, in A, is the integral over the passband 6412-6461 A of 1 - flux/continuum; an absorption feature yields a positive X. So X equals -2.2 A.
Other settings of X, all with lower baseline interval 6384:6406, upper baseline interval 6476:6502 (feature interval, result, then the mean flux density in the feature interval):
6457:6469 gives -0.7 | 7.2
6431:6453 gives -1.0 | 7.18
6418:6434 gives -0.7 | 7.24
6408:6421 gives -0.3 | 7.17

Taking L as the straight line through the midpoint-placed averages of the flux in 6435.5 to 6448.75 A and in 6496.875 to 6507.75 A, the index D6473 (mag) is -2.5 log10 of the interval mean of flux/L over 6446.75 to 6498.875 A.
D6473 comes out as 0.04 mag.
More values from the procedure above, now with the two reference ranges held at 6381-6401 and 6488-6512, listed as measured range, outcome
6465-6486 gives 0.012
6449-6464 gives -0.047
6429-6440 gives -0.024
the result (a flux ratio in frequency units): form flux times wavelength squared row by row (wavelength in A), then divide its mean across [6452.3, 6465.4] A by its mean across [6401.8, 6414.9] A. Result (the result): 1.05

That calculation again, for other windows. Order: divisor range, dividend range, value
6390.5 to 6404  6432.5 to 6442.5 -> 1.07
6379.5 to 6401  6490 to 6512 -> 1.00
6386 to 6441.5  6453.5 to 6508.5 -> 0.99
